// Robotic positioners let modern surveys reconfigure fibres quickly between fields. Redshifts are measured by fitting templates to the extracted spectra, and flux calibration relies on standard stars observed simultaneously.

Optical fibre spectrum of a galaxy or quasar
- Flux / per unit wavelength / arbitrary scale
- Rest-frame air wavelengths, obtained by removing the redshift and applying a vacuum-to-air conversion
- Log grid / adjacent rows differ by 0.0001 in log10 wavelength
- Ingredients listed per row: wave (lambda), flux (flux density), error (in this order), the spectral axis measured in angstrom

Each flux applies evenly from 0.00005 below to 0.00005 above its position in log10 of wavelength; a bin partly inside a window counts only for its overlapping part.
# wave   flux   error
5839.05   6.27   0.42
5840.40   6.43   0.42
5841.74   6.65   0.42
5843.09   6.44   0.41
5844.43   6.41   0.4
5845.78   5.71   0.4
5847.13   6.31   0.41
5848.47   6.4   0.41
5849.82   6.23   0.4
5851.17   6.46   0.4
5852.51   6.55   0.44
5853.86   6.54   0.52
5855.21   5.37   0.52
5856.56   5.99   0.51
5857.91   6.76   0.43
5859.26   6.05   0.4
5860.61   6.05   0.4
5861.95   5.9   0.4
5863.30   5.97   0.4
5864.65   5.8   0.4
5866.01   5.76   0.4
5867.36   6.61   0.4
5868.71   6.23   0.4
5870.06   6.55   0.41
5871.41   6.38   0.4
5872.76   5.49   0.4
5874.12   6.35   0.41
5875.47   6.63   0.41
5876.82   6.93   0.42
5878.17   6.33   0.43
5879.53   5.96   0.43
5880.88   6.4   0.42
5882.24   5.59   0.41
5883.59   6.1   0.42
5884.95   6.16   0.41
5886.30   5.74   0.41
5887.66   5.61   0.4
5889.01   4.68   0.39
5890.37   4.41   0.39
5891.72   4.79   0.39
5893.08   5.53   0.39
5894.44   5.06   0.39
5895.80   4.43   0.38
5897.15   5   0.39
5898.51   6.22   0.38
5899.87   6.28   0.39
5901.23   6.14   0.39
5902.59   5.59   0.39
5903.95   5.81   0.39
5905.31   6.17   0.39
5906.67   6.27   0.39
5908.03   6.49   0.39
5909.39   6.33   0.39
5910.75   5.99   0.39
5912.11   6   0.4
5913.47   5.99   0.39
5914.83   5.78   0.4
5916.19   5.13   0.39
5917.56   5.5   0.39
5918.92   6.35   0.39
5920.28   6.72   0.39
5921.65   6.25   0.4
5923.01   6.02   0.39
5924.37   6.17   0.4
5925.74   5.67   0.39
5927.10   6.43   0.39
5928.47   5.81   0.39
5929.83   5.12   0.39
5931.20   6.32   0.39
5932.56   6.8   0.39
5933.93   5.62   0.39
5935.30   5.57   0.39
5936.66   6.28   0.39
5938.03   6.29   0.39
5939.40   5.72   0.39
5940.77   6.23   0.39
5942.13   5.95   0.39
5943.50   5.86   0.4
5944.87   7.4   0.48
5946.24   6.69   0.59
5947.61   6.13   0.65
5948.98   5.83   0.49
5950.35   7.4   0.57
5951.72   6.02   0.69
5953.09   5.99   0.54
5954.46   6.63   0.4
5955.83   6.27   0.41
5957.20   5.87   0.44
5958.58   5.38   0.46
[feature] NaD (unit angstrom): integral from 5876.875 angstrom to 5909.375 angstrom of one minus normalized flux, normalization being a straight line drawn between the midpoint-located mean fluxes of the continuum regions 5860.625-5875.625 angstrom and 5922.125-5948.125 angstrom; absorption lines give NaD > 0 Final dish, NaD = 2.13 angstrom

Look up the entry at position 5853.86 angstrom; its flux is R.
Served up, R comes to 6.54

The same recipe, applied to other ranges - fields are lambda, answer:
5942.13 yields 5.95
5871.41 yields 6.38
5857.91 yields 6.76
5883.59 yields 6.1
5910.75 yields 5.99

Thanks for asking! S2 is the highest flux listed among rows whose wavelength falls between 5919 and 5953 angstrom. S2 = 7.4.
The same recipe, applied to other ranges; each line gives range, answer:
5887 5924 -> 6.72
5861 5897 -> 6.93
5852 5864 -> 6.76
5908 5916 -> 6.49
